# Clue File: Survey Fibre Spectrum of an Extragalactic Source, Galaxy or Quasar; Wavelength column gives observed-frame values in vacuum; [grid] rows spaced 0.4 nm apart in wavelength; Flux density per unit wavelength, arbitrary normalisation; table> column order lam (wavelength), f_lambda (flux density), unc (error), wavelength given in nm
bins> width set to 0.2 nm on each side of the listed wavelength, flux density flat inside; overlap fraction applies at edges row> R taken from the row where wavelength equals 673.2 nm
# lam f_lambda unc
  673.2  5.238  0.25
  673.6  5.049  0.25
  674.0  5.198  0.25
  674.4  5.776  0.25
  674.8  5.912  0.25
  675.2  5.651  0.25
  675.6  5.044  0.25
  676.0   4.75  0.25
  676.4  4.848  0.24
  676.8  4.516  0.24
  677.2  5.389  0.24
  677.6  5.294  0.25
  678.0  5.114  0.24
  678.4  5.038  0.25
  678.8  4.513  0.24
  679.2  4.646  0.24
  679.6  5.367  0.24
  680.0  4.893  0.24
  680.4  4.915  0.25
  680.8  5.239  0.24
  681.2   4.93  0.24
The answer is 5.238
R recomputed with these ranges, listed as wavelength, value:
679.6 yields 5.367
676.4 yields 4.848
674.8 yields 5.912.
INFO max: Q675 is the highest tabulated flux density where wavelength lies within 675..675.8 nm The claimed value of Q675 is 5.651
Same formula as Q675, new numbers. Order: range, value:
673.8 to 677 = 5.912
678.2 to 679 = 5.038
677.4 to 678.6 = 5.294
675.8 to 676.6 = 4.848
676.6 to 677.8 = 5.389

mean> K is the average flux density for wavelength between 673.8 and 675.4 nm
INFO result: 5.63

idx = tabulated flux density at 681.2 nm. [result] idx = 4.93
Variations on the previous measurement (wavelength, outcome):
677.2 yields 5.389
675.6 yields 5.044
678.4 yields 5.038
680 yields 4.893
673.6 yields 5.049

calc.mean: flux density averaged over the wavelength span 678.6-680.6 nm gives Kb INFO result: 4.87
